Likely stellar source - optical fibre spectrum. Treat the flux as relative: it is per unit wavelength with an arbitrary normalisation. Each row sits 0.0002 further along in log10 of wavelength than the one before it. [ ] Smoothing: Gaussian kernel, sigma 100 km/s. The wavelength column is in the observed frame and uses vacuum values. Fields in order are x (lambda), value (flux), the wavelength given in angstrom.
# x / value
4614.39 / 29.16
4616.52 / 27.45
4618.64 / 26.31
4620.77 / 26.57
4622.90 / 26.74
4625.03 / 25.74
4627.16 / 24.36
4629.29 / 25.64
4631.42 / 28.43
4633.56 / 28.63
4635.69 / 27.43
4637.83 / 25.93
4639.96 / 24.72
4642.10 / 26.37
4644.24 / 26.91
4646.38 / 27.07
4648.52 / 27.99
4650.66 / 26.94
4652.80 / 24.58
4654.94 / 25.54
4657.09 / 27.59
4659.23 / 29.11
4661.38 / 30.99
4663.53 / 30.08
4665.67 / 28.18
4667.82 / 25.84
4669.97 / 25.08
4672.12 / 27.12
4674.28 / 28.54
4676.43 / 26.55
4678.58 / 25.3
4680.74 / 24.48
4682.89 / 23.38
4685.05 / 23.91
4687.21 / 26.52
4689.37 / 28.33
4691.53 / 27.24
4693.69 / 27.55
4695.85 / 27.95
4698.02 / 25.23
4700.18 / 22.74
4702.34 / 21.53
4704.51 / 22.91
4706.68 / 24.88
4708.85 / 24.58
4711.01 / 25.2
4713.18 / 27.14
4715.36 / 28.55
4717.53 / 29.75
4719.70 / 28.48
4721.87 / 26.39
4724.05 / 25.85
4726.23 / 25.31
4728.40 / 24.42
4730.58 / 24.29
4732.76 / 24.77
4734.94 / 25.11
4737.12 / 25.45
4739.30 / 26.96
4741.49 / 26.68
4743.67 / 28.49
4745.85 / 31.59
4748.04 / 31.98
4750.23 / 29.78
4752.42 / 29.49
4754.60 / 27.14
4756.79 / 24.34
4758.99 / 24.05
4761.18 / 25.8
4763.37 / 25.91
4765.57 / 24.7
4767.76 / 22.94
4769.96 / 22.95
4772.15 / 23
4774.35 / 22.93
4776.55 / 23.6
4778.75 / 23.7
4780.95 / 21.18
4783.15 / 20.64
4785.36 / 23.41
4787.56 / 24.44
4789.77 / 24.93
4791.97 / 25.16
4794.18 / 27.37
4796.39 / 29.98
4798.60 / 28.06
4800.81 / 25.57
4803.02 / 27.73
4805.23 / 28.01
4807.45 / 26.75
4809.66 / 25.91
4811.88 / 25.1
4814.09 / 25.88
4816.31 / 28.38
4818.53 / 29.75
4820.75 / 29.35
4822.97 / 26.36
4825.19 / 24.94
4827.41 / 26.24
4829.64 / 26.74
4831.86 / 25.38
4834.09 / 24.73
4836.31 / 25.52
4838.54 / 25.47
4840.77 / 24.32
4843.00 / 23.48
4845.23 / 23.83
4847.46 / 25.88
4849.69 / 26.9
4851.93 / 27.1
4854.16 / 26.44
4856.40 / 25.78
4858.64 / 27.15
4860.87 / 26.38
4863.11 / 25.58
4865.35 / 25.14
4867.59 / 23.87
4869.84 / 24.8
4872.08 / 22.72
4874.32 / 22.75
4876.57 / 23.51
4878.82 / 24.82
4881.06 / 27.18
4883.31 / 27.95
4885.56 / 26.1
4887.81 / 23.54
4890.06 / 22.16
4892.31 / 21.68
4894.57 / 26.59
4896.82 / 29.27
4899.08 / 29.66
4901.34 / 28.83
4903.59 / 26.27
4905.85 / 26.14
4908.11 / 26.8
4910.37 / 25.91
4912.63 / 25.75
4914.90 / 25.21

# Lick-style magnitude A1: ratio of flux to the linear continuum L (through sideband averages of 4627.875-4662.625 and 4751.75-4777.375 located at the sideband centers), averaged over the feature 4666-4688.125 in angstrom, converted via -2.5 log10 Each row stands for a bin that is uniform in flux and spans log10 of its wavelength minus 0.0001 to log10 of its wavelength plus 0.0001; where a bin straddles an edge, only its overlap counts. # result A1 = 0.03 mag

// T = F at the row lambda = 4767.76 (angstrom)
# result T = 22.94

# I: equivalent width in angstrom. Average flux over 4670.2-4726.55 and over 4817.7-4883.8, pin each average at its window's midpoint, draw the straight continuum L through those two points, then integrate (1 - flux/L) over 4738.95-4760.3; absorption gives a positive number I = -1.8 angstrom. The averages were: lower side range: 26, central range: 28.1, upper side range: 25.6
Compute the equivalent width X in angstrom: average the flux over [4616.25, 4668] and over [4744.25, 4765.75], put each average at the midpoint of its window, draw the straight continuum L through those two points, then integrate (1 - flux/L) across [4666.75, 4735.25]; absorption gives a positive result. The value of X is 3.9 angstrom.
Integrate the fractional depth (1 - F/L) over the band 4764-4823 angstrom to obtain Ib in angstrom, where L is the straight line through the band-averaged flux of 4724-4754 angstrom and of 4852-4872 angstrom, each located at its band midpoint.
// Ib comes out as 2.22 angstrom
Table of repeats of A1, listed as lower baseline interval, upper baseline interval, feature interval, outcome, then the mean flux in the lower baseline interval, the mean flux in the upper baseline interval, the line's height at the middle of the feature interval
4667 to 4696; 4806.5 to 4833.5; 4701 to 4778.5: 0.02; 26.2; 26.7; 26.4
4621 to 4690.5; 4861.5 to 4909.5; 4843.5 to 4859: -0.01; 26.7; 25.5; 25.7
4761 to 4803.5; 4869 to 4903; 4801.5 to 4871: -0.04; 24.6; 25.5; 25.1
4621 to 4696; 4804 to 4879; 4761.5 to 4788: 0.12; 26.7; 25.7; 26.1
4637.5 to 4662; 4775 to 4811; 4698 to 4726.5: 0.03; 26.9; 25.4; 26.3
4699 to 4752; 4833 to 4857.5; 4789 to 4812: -0.05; 26.4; 25.4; 25.8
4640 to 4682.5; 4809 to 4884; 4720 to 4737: 0.05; 27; 25.7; 26.5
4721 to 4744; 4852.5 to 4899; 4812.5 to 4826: -0.08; 25.7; 25.3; 25.5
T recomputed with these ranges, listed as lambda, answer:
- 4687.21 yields 26.52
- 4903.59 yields 26.27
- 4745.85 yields 31.59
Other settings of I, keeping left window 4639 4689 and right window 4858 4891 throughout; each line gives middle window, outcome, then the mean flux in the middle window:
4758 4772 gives 0.8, 24.3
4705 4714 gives 0.4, 25.2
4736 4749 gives -1.2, 28.5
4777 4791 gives 1.4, 23.1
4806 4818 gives -0.6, 26.6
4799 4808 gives -0.6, 27.1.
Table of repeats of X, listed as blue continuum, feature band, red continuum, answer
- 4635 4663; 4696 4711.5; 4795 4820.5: 1.8 angstrom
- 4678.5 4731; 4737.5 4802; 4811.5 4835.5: 1.2 angstrom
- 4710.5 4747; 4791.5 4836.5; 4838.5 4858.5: -1.7 angstrom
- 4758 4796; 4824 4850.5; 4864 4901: -0.6 angstrom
